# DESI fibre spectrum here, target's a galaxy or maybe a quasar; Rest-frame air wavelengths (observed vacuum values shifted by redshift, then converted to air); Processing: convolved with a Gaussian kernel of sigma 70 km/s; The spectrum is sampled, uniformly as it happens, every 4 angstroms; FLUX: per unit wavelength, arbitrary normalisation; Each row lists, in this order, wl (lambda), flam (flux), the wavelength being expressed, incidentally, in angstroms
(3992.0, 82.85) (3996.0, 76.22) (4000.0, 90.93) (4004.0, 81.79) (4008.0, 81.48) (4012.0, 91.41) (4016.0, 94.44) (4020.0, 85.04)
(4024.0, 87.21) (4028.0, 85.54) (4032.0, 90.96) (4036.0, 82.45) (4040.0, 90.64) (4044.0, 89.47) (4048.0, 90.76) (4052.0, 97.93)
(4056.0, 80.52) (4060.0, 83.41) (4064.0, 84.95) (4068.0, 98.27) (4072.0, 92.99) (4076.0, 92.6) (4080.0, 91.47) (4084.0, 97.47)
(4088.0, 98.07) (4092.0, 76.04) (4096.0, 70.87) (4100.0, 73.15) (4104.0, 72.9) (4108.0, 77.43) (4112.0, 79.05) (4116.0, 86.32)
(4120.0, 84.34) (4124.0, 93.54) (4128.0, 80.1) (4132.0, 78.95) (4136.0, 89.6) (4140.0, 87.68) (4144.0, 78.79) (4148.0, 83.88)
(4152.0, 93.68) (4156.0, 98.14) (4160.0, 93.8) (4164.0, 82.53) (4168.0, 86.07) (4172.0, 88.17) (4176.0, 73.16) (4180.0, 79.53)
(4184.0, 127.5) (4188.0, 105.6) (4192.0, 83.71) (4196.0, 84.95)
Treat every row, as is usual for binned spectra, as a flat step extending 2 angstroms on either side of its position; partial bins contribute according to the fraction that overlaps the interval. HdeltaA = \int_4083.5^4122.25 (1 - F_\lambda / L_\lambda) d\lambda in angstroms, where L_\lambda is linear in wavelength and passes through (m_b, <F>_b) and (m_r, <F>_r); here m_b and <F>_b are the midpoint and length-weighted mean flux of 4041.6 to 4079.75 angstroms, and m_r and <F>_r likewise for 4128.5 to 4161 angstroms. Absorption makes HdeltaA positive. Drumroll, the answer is 3.4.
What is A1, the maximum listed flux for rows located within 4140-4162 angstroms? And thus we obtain 98.14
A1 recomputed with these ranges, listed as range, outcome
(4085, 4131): 98.07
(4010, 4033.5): 94.44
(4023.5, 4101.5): 98.27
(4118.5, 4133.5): 93.54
